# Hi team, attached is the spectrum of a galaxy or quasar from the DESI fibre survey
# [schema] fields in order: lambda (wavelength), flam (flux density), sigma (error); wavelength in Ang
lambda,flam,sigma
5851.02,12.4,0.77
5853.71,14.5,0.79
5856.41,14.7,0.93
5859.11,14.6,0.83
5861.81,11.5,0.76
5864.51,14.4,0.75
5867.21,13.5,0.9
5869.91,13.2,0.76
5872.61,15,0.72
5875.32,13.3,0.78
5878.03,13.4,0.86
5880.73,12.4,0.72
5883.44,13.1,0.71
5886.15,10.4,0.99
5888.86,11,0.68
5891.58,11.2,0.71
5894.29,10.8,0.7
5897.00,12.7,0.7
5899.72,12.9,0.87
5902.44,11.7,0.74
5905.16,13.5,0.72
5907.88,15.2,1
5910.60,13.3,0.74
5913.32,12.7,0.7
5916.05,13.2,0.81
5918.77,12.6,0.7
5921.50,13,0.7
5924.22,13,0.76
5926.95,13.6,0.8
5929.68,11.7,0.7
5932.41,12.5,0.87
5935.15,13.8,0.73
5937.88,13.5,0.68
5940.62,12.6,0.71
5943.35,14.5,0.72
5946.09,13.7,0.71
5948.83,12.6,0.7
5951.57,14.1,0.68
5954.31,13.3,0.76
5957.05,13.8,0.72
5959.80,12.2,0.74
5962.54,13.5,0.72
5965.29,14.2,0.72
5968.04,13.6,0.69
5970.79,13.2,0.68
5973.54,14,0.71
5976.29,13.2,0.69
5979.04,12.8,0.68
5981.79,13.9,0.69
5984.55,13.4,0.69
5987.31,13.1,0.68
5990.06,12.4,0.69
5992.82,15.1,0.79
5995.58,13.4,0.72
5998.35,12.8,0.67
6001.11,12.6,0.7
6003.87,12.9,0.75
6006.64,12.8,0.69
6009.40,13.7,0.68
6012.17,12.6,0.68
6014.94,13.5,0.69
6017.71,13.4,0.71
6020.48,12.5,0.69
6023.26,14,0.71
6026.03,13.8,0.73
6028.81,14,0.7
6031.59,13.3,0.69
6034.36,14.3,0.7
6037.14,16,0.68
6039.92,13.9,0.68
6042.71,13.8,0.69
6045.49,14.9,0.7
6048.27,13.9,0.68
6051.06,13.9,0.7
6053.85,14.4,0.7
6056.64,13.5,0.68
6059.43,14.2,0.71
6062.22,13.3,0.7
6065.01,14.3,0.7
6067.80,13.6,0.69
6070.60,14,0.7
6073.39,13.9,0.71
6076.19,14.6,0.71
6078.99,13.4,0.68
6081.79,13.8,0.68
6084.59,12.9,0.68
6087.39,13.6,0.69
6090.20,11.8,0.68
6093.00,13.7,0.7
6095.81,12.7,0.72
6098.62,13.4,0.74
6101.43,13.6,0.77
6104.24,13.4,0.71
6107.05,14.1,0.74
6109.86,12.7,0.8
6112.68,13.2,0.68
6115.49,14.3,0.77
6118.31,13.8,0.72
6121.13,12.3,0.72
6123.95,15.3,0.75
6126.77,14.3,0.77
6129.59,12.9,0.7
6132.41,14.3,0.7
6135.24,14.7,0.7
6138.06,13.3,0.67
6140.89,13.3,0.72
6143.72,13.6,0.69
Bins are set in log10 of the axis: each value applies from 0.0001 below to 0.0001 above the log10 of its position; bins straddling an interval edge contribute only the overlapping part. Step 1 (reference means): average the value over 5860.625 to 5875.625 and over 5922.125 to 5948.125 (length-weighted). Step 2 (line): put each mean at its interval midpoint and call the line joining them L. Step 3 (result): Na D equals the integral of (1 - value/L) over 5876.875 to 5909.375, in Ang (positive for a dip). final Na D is 2.5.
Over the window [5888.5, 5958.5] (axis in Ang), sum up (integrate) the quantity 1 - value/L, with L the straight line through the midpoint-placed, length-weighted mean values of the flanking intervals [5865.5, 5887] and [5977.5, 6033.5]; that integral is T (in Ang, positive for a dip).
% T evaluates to 1.2 Ang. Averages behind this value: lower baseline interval 13.1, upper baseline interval 13.3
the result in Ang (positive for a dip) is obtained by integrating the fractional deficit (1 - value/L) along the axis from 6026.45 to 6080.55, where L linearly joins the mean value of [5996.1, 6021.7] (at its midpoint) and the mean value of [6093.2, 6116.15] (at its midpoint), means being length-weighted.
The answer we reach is -3.6 Ang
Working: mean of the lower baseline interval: 13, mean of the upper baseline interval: 13.4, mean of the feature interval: 14.1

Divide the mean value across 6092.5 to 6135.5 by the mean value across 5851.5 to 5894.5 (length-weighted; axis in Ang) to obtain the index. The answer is 1.1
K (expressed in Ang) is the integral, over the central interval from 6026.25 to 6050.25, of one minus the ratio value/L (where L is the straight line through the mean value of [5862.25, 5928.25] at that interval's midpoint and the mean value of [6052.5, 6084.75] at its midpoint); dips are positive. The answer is -1.0 Ang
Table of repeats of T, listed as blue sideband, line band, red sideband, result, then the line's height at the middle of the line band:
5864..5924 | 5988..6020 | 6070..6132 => 0.06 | 13.2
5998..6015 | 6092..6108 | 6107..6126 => 0.11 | 13.6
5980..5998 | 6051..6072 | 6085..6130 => -0.69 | 13.5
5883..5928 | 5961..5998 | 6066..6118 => -1.61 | 12.9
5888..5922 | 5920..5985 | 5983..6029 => -1.98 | 12.9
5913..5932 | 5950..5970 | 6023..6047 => -0.33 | 13.3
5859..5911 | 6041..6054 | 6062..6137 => -0.70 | 13.4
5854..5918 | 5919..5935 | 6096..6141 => 0.32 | 13.1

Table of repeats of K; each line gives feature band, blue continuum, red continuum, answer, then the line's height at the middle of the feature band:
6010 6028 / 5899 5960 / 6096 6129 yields 0.08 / 13.4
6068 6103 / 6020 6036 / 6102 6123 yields 0.24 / 13.5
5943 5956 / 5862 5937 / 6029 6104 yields -0.45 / 13.1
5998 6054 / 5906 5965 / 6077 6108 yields -1.54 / 13.3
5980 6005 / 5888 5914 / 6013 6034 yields -0.04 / 13.3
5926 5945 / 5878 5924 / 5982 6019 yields -0.60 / 12.8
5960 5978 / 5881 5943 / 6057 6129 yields -0.77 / 13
